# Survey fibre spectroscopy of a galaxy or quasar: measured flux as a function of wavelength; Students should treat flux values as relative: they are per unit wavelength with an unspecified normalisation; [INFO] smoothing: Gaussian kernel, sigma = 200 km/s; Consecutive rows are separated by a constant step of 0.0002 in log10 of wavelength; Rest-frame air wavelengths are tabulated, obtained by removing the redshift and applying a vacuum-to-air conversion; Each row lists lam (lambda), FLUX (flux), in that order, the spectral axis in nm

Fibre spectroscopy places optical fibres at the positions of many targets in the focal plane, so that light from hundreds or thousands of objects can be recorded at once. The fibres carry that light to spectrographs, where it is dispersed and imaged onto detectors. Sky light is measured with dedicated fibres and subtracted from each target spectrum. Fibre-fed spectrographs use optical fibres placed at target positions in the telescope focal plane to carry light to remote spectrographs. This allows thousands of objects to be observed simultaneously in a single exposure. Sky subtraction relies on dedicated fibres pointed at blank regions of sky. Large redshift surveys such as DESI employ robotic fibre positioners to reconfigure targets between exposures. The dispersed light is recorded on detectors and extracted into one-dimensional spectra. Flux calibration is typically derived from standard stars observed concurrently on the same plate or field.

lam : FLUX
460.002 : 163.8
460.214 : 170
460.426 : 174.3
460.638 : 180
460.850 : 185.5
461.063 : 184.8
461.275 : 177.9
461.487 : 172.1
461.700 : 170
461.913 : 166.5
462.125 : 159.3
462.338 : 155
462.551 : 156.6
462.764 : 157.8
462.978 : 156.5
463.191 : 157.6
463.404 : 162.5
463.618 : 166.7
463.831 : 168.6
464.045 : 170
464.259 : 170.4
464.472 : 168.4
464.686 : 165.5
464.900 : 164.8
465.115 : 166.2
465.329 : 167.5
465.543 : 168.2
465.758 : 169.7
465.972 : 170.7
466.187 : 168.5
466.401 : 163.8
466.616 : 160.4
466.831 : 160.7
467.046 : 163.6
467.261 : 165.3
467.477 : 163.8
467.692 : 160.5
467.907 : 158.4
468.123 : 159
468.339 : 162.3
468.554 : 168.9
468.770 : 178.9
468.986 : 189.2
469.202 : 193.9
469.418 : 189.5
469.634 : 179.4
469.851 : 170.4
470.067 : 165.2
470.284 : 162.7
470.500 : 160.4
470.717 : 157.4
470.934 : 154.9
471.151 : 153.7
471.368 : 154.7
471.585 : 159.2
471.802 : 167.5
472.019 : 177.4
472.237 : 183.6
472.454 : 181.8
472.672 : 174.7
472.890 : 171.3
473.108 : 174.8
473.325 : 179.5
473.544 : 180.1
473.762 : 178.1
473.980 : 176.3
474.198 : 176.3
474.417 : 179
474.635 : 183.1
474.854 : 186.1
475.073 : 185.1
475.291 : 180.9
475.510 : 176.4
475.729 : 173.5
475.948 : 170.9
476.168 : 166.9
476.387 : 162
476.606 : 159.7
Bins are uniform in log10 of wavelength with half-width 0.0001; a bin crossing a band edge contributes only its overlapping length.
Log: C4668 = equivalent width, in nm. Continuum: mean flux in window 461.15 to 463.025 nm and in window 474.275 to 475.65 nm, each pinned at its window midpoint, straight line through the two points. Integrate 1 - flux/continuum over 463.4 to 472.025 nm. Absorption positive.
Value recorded 0.23 nm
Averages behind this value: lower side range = 164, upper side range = 181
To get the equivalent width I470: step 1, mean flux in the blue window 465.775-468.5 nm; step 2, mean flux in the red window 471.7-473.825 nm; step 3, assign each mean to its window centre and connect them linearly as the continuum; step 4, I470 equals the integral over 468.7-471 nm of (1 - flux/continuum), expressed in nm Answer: -0.05 nm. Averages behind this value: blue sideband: 163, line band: 173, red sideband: 177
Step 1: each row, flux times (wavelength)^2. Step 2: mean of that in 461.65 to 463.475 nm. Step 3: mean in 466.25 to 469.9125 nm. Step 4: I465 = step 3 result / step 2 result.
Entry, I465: 1.1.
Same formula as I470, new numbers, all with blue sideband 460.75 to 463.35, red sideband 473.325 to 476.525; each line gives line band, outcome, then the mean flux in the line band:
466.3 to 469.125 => 0.08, 166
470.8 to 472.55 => 0.08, 166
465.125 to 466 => 0.00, 169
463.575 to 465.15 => 0.01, 168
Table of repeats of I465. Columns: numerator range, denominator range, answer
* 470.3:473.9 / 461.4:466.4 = 1.06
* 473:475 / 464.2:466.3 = 1.11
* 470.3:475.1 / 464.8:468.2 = 1.07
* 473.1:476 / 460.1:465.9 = 1.12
